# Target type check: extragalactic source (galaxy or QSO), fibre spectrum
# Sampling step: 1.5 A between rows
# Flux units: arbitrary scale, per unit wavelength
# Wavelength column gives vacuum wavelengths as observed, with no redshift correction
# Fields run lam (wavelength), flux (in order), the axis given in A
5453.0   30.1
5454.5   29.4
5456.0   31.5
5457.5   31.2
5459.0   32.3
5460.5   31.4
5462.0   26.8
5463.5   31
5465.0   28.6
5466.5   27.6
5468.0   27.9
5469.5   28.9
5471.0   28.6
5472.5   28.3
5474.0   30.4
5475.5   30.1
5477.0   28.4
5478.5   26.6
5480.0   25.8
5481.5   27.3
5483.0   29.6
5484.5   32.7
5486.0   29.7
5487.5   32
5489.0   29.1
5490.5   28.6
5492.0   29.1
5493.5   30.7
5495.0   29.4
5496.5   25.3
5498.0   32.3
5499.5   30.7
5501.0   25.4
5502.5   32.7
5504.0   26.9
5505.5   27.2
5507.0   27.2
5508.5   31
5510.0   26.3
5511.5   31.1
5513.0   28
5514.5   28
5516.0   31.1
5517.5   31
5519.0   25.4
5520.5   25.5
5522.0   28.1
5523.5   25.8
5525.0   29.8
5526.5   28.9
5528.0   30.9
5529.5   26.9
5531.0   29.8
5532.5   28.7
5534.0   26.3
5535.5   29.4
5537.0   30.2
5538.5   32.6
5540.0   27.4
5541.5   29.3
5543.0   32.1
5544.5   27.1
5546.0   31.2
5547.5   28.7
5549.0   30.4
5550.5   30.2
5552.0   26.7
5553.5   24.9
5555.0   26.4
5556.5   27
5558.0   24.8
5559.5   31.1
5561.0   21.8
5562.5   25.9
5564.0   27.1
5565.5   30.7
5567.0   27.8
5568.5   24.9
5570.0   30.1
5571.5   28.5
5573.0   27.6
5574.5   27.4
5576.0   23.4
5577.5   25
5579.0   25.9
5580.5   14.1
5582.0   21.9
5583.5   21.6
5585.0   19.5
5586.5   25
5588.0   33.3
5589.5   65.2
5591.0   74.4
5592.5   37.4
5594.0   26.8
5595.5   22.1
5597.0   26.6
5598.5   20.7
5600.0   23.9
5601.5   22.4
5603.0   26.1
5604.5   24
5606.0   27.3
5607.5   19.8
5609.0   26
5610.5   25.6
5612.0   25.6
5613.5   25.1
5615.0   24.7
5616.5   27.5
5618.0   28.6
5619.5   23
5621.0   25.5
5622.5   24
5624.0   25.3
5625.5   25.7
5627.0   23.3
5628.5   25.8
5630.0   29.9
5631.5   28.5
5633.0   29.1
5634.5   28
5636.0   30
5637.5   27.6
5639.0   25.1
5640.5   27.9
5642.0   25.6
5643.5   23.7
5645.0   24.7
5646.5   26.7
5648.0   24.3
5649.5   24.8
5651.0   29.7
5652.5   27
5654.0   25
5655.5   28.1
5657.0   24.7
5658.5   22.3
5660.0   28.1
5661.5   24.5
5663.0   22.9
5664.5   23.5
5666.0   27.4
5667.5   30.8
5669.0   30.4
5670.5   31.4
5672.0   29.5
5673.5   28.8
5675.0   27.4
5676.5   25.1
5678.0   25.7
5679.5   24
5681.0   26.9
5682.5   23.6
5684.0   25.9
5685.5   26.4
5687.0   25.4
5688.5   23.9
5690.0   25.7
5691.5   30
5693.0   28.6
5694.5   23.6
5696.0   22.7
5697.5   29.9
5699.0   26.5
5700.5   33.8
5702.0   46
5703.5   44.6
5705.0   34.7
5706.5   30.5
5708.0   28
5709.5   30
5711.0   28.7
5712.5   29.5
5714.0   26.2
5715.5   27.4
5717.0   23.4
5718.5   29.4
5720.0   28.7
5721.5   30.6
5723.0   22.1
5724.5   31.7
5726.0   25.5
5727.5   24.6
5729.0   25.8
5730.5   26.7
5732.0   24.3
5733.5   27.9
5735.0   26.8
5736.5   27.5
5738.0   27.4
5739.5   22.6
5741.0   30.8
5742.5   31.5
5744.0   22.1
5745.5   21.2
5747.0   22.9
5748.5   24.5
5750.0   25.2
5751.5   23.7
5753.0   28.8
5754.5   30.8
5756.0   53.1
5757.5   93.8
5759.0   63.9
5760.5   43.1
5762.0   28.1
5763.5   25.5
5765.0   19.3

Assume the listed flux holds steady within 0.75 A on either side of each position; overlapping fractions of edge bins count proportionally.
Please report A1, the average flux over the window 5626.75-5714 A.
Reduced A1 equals 27.7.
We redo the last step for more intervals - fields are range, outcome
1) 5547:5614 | 27.8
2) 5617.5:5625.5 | 25.2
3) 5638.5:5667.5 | 25.7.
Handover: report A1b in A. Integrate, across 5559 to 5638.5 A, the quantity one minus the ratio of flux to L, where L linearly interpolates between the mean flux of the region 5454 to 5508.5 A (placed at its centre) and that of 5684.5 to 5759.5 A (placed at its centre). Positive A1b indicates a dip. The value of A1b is 6.0 A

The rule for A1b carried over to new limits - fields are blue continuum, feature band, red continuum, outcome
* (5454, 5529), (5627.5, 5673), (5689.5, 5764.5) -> 5.0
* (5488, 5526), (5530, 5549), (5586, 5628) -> -0.5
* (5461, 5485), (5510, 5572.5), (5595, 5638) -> -2.6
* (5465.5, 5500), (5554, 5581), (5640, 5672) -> 1.6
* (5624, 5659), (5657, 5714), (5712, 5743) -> -3.1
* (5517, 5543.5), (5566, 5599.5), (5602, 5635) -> -3.1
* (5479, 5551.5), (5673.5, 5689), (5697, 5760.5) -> 2.6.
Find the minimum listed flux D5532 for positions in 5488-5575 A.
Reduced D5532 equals 21.8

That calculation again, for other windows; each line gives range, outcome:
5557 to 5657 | 14.1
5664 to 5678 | 23.5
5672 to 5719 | 22.7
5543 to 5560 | 24.8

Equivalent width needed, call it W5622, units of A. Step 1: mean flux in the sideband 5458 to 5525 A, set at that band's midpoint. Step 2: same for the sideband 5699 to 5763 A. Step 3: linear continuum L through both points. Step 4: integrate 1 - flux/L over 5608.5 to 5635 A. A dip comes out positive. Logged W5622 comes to 3.64 A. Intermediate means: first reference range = 28.9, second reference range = 31.5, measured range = 26.2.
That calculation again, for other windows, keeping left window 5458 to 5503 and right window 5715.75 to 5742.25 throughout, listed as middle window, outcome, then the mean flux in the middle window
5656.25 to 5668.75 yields 0.8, 25.7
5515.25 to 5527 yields 0.3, 28.2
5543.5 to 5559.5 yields 0.3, 28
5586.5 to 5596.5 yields -4.7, 41.4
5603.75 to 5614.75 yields 1.3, 24.8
